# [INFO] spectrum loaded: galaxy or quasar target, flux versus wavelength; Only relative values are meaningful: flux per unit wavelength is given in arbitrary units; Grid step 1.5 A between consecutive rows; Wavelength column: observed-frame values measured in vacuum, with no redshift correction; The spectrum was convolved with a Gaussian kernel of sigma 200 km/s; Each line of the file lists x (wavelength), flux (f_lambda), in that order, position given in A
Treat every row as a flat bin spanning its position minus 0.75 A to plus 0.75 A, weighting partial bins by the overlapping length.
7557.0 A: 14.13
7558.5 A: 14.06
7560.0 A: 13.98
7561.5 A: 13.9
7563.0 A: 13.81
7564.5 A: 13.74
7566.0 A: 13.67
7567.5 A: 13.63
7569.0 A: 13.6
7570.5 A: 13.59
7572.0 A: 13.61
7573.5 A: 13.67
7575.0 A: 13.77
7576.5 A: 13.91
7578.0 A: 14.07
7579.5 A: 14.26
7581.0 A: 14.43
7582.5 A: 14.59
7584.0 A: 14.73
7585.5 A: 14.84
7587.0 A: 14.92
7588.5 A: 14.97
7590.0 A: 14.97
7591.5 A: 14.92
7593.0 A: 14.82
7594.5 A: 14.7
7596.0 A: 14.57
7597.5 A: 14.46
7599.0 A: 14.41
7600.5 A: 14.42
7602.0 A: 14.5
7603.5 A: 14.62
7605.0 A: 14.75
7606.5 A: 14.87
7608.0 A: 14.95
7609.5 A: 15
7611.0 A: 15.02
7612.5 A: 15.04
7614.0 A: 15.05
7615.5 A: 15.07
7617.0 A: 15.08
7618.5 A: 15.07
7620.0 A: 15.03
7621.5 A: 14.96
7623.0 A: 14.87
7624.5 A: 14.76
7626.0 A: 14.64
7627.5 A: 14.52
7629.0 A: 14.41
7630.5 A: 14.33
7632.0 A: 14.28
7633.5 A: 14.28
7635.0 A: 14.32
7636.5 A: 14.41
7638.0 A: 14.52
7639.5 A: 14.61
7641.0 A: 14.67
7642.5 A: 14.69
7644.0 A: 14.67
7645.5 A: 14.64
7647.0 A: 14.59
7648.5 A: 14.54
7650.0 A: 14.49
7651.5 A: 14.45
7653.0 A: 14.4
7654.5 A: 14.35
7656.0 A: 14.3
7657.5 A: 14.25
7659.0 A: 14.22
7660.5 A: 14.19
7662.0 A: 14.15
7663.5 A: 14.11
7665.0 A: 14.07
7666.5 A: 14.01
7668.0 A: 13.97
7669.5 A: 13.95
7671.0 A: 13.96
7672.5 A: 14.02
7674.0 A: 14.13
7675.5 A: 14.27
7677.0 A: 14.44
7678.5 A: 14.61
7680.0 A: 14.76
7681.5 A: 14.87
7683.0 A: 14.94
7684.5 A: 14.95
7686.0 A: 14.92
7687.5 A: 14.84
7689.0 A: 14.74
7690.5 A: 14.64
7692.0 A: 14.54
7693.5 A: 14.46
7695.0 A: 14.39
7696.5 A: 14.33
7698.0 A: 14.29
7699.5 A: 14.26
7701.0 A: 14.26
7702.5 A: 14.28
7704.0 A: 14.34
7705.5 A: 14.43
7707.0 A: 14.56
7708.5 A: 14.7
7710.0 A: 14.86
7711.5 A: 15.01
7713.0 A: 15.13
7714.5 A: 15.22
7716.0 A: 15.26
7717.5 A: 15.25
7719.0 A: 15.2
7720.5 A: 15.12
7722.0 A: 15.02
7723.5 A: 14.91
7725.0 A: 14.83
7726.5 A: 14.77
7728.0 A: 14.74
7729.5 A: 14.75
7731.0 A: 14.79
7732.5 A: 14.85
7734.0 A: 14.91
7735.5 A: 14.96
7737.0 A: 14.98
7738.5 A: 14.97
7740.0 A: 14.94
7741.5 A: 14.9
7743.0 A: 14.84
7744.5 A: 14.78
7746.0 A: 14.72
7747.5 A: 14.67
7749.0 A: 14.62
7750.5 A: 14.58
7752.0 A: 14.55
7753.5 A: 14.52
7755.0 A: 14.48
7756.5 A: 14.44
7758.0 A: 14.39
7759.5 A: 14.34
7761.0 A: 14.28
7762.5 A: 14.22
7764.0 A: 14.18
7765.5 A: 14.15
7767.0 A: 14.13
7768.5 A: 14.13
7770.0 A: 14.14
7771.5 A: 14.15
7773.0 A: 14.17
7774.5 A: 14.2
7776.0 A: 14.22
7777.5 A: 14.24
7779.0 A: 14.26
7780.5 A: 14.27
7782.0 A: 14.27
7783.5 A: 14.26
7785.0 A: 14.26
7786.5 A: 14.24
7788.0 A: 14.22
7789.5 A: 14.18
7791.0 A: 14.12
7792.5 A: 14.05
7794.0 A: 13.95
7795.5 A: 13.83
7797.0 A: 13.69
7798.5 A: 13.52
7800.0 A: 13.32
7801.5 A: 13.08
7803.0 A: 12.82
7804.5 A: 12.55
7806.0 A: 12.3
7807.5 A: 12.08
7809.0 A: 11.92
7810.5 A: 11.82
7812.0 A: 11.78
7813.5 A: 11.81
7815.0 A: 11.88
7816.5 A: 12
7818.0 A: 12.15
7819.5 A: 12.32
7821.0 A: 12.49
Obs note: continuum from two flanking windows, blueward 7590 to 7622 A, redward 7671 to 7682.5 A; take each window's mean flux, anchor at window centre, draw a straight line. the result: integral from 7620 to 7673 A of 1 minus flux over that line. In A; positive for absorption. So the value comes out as 0.71 A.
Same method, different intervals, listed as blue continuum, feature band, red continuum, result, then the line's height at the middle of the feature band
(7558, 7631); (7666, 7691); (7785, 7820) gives -1.1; 13.9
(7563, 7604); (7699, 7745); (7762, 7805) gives -2.5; 14.1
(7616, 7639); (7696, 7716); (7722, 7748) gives 0.2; 14.8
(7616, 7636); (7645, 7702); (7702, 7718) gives 1.4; 14.8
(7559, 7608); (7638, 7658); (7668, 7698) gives -0.1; 14.4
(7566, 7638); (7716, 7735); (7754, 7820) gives -1.4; 13.9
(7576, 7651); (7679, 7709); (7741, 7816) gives -0.7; 14.3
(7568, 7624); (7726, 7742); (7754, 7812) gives -1.0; 14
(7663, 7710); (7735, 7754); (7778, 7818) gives -1.3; 13.8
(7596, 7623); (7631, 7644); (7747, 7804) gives 0.2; 14.7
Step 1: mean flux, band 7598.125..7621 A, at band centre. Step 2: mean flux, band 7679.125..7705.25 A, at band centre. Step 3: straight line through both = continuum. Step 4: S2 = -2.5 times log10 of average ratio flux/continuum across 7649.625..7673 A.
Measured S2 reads 0.04 mag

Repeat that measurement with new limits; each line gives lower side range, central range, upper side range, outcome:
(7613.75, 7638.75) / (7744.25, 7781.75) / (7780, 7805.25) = -0.03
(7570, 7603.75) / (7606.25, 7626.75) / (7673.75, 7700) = -0.04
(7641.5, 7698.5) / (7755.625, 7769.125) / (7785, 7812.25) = -0.05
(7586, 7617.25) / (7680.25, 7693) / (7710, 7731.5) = 0.01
